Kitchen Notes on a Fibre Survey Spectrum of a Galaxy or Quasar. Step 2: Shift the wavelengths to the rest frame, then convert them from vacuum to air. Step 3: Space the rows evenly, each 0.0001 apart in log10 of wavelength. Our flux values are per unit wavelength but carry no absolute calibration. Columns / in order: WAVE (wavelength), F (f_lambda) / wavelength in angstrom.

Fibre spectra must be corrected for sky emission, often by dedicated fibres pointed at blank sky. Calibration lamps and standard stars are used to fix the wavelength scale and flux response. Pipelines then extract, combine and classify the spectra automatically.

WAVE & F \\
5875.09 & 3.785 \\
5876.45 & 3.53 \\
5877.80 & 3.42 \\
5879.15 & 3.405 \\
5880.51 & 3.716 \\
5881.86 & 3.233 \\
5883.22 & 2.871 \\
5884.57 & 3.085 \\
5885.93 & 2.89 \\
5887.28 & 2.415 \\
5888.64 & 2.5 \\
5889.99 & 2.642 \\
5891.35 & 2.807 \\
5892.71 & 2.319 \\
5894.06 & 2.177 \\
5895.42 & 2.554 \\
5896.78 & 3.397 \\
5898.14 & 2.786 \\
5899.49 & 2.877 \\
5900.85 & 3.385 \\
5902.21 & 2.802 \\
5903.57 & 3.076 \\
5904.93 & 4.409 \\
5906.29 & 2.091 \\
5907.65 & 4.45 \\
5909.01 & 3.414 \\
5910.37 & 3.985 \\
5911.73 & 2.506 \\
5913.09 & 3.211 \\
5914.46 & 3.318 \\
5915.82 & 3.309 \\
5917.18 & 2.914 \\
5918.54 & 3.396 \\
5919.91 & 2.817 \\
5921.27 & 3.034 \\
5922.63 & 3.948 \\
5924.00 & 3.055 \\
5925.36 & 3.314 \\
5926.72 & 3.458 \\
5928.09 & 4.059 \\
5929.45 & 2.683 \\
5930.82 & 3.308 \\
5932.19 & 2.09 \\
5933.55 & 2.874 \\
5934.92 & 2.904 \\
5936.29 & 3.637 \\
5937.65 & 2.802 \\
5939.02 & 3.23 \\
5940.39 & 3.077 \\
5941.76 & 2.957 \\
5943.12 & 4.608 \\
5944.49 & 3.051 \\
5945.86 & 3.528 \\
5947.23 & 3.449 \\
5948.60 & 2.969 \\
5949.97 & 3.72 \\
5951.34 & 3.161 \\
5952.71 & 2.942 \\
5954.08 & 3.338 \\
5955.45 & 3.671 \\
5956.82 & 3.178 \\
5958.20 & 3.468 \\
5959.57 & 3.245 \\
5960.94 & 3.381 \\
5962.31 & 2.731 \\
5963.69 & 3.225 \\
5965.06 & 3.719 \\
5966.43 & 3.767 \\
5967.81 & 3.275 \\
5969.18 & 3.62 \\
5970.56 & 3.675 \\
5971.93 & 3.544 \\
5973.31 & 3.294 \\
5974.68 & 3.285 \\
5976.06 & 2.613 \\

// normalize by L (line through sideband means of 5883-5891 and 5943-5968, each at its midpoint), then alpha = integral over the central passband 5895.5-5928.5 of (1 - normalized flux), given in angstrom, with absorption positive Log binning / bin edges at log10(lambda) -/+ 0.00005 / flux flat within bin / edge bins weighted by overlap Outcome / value -3.5 angstrom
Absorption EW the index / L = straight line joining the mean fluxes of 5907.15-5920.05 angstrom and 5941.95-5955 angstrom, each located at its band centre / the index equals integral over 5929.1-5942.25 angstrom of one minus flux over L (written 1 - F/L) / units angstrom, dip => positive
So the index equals 1.63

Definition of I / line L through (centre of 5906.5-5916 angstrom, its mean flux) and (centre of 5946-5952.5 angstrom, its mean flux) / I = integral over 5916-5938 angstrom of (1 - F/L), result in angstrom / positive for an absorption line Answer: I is 1.4 angstrom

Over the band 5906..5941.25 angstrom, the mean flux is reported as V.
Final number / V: 3.2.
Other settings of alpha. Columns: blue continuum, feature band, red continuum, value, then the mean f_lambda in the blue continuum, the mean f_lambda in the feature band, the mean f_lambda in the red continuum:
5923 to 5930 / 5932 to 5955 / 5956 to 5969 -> 0.87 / 3.36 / 3.23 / 3.35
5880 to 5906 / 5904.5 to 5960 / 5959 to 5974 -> -1.69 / 2.93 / 3.28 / 3.41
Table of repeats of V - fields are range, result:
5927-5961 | 3.25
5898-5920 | 3.24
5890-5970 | 3.21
